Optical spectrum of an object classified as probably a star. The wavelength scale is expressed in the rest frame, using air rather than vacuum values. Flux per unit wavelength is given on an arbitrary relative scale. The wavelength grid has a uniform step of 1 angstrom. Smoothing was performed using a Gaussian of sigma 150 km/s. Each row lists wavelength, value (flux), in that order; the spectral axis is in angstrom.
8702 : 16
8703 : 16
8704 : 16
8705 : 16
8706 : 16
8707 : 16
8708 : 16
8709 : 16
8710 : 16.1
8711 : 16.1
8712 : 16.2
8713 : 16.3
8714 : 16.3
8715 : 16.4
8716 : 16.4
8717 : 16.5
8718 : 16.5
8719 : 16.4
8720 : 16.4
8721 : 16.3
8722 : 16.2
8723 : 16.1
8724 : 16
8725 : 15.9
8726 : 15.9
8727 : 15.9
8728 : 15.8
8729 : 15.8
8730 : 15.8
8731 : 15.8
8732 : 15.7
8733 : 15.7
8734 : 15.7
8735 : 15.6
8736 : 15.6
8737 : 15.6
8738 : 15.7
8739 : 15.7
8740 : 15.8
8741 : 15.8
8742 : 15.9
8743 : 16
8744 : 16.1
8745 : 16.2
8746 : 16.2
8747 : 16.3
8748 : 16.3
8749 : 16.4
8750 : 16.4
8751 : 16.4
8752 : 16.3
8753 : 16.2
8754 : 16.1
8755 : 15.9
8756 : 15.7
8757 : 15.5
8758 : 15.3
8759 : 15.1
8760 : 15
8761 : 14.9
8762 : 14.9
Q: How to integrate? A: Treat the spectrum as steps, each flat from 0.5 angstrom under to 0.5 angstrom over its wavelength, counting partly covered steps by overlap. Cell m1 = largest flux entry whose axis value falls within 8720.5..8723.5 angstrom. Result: 16.3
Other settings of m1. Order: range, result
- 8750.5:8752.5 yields 16.4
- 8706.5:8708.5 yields 16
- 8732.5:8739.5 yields 15.7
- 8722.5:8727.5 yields 16.1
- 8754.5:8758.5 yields 15.9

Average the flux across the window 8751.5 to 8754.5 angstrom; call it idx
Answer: 16.2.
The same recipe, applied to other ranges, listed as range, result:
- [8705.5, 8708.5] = 16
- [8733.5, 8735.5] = 15.6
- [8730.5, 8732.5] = 15.8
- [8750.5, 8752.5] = 16.4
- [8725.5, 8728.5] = 15.9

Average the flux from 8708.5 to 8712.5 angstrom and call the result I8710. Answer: 16.1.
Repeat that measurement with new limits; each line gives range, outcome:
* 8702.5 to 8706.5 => 16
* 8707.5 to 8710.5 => 16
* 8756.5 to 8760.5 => 15.2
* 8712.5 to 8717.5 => 16.4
